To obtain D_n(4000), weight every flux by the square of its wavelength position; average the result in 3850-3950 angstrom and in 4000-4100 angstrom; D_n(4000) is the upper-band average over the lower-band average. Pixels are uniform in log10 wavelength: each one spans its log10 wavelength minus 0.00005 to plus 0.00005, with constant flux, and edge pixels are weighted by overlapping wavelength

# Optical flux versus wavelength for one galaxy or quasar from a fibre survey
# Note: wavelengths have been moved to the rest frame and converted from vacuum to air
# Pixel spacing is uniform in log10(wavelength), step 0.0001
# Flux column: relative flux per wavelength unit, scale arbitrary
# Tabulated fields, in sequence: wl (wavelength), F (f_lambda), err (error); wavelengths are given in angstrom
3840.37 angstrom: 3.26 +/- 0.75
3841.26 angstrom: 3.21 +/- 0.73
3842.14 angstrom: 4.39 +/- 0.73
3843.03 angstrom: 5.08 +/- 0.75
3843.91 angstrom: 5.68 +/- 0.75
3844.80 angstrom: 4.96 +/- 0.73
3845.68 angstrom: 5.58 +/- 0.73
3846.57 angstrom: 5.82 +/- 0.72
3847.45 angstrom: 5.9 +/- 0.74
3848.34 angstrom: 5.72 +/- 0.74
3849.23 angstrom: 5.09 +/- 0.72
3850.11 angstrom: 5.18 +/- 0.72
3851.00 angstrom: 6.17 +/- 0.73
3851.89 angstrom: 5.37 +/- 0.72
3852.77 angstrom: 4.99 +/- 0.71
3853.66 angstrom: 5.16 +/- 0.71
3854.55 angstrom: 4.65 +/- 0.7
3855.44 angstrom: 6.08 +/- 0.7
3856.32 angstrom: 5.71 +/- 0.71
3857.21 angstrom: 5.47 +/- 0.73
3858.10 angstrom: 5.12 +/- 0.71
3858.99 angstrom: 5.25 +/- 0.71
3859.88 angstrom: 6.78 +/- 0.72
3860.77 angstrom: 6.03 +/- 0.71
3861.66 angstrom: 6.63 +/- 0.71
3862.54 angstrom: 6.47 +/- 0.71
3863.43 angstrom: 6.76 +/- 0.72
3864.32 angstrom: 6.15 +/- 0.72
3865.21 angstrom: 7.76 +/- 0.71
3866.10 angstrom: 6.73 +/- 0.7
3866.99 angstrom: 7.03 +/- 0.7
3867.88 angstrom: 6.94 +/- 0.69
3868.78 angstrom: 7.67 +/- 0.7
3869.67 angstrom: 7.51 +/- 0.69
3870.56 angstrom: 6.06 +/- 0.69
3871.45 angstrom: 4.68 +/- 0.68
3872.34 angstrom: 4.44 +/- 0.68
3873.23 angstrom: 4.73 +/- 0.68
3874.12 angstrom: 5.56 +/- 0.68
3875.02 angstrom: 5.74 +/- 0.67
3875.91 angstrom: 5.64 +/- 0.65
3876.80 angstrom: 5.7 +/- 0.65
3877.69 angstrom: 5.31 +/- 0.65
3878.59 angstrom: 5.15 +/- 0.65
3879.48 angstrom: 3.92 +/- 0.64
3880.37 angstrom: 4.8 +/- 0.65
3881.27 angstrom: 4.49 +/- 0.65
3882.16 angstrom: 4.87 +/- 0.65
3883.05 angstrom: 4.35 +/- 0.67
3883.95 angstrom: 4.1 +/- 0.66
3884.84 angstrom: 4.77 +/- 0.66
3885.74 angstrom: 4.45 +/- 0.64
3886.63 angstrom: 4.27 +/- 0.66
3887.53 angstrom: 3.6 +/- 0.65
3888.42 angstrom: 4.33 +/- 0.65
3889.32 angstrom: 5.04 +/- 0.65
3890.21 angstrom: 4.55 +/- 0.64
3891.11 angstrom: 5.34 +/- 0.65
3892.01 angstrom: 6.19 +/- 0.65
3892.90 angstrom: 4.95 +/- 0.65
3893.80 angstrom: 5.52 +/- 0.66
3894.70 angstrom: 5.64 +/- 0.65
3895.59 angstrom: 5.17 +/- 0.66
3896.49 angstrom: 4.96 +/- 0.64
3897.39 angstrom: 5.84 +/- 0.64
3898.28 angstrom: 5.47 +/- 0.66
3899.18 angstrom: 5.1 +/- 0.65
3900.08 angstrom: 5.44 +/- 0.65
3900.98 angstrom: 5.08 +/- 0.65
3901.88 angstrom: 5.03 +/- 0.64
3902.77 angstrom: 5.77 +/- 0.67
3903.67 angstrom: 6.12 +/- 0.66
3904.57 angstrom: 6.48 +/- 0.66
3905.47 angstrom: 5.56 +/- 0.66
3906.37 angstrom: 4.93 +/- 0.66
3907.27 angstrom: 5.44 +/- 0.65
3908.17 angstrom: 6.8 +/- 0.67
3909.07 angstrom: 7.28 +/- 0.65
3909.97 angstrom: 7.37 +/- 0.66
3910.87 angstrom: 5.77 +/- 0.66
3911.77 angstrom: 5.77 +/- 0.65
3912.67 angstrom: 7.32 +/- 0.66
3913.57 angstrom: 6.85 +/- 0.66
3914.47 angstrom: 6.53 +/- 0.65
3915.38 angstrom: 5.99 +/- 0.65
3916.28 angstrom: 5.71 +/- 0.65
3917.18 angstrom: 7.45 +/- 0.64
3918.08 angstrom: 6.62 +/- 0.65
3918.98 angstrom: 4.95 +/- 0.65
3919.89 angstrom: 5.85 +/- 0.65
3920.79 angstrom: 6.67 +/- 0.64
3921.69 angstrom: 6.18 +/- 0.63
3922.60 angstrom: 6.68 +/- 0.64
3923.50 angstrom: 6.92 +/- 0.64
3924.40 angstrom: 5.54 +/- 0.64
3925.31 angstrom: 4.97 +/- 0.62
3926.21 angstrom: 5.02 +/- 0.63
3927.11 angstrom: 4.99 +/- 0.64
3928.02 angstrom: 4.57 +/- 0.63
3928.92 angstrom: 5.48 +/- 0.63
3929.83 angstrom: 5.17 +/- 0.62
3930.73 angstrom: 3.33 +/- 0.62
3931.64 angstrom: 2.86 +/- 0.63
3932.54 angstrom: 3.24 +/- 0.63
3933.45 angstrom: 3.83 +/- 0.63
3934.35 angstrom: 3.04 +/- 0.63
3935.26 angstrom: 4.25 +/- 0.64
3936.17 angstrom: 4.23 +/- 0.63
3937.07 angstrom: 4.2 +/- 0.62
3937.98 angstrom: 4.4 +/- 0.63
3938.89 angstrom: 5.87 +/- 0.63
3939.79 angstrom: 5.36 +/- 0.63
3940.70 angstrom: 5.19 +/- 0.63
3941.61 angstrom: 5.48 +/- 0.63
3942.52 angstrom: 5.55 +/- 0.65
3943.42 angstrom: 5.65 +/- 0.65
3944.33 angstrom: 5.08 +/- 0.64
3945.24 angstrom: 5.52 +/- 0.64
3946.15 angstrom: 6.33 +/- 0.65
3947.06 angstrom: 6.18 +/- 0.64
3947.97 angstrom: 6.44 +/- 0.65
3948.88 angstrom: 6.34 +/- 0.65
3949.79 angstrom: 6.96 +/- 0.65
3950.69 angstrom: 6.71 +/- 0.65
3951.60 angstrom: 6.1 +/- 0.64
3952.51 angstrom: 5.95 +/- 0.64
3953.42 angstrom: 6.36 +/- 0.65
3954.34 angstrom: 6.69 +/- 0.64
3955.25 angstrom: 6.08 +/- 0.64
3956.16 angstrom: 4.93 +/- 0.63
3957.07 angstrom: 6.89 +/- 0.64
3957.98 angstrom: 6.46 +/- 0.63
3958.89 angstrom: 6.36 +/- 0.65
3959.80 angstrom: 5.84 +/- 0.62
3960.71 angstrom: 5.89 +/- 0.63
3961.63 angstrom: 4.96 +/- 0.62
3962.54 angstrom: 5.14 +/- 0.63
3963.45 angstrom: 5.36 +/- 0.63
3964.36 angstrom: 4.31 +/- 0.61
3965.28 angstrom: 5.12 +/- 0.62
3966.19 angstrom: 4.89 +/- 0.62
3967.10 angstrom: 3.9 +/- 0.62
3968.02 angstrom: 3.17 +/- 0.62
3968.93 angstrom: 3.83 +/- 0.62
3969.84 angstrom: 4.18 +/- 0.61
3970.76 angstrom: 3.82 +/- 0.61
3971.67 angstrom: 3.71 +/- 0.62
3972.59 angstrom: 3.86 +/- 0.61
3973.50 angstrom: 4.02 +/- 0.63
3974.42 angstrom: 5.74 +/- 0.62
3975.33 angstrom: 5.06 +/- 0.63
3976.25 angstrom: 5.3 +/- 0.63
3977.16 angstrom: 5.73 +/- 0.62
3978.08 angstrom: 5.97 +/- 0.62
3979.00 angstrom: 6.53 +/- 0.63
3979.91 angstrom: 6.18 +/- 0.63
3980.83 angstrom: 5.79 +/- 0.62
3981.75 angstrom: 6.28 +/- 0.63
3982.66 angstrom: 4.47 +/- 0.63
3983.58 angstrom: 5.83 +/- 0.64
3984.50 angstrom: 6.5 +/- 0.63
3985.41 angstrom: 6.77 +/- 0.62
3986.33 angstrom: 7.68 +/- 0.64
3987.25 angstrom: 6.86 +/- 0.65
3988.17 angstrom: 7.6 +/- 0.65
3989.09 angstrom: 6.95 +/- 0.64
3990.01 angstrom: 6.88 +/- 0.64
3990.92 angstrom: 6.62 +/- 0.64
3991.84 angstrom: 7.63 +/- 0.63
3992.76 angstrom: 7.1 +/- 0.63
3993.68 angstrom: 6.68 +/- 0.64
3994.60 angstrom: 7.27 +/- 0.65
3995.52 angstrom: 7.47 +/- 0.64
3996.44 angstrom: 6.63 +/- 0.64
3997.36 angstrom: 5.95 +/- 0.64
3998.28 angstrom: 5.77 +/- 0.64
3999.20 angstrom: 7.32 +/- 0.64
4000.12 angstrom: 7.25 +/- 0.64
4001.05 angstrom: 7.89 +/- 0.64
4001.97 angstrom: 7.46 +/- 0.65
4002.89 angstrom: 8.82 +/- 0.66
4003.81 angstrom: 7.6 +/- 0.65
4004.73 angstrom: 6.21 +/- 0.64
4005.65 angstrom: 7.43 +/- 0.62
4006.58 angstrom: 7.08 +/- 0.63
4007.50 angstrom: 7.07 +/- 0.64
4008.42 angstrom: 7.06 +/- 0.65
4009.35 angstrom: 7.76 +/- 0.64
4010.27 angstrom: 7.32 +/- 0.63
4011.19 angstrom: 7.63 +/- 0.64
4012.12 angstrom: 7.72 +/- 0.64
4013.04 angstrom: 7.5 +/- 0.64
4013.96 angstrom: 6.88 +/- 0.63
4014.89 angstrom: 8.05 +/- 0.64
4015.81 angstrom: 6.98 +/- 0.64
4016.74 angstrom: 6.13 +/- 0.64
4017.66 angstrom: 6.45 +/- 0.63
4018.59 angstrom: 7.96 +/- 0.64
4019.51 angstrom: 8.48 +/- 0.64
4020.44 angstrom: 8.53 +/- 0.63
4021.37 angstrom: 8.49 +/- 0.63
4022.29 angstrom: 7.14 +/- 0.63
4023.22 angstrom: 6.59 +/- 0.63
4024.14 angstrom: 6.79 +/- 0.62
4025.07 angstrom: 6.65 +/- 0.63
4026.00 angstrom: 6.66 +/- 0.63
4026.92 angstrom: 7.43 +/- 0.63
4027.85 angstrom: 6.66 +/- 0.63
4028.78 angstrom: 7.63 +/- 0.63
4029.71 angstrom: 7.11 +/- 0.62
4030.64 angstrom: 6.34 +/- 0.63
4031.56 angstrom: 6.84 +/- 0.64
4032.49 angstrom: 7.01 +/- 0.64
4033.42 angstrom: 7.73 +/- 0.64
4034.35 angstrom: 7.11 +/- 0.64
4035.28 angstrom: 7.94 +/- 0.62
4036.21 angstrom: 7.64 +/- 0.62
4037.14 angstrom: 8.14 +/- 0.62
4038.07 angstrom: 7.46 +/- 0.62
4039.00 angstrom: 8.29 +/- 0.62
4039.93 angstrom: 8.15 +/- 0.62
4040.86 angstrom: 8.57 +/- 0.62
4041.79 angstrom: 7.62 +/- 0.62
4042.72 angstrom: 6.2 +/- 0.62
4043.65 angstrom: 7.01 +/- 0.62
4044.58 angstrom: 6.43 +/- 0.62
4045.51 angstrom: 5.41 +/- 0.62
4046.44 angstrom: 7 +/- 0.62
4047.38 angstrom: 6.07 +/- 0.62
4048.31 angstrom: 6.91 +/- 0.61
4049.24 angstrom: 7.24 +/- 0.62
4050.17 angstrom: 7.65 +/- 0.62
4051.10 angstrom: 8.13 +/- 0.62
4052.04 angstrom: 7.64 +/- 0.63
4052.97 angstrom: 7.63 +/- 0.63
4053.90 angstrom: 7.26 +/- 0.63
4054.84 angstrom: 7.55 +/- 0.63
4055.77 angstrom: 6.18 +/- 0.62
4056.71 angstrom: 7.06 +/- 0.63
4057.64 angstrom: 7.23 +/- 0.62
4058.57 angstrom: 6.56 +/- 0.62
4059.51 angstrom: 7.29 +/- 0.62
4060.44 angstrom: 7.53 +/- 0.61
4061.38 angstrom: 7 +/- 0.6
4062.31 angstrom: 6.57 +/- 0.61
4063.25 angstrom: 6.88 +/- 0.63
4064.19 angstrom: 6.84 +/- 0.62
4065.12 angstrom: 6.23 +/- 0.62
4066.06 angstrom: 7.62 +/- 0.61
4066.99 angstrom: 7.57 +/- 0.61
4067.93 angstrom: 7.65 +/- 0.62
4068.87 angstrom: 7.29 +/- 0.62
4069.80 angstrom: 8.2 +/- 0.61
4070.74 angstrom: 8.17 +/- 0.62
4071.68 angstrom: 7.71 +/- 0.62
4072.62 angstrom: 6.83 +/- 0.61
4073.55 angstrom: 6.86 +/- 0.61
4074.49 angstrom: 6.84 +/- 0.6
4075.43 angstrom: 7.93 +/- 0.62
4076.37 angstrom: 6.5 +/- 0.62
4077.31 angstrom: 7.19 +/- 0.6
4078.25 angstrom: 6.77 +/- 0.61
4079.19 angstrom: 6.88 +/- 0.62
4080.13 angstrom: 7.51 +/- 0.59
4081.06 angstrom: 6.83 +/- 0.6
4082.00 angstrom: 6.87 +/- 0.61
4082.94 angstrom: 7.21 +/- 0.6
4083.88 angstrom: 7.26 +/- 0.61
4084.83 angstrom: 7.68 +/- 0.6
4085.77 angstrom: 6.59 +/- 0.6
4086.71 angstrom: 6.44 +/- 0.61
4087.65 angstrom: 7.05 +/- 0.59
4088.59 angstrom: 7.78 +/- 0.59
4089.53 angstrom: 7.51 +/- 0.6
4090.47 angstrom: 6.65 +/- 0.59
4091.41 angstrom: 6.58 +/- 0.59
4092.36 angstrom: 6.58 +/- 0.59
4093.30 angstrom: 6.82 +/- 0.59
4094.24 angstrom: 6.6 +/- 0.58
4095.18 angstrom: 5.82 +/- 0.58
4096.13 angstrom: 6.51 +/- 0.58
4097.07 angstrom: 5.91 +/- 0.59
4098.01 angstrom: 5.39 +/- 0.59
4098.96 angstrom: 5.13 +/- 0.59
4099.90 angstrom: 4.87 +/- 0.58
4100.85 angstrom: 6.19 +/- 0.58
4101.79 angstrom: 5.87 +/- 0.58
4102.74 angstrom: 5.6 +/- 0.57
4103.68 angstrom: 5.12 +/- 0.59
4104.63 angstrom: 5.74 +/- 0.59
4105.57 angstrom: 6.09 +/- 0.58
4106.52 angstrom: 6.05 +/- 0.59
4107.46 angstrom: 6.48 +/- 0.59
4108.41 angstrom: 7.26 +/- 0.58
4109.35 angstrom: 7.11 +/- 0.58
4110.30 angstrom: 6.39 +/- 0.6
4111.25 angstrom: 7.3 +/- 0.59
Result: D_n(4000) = 1.40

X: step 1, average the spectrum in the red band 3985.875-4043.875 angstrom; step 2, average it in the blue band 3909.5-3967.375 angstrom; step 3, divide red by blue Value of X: 1.31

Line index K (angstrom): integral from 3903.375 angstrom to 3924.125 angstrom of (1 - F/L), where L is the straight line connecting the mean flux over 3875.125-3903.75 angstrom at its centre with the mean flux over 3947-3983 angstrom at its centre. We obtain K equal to -4.6 angstrom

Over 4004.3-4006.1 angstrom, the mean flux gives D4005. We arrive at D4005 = 6.84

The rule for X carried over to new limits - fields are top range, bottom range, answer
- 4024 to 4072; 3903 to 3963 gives 1.27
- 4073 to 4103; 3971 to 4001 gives 1.06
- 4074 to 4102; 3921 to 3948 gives 1.32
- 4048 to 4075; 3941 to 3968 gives 1.27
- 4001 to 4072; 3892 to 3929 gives 1.24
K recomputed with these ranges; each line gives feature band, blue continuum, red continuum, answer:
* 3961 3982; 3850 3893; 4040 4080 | 4.8 angstrom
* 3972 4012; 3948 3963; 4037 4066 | -0.7 angstrom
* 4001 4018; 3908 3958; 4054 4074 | -2.0 angstrom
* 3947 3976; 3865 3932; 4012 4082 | 4.2 angstrom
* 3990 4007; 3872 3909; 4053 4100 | -2.5 angstrom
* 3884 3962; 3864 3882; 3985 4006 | 9.8 angstrom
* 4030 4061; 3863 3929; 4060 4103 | -3.0 angstrom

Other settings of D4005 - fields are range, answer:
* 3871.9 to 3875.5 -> 5.12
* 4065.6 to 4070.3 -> 7.68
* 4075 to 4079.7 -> 7.04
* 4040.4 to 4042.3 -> 8.05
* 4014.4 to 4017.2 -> 7.04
